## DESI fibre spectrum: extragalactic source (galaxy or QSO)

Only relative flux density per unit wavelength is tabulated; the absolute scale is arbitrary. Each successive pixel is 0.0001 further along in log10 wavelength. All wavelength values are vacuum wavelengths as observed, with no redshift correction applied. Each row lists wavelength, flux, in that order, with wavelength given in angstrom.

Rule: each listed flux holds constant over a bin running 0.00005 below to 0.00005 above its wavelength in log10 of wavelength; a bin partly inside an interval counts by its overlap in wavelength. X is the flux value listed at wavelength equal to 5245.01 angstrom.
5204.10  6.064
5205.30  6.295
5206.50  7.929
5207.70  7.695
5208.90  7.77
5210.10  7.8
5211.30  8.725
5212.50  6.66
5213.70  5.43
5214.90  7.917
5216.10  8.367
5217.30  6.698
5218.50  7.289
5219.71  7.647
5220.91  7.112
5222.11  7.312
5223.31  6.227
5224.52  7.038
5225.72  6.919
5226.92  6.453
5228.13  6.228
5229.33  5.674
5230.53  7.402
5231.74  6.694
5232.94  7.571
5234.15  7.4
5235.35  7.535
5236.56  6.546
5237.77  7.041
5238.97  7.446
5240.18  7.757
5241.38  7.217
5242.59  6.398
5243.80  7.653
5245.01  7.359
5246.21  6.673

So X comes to 7.359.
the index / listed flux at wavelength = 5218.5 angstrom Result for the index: 7.289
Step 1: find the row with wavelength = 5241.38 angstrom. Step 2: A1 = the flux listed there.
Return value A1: 7.217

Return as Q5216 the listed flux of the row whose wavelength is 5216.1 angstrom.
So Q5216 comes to 8.367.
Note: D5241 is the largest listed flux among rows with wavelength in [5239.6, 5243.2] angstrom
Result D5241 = 7.757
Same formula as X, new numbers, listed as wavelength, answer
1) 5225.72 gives 6.919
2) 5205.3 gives 6.295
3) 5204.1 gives 6.064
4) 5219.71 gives 7.647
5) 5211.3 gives 8.725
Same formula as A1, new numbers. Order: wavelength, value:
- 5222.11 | 7.312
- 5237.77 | 7.041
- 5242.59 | 6.398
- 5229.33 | 5.674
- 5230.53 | 7.402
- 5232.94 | 7.571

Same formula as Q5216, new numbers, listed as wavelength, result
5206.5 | 7.929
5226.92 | 6.453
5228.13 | 6.228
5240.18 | 7.757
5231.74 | 6.694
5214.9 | 7.917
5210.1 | 7.8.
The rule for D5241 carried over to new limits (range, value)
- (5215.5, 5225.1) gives 8.367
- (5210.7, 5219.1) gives 8.725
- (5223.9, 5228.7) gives 7.038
